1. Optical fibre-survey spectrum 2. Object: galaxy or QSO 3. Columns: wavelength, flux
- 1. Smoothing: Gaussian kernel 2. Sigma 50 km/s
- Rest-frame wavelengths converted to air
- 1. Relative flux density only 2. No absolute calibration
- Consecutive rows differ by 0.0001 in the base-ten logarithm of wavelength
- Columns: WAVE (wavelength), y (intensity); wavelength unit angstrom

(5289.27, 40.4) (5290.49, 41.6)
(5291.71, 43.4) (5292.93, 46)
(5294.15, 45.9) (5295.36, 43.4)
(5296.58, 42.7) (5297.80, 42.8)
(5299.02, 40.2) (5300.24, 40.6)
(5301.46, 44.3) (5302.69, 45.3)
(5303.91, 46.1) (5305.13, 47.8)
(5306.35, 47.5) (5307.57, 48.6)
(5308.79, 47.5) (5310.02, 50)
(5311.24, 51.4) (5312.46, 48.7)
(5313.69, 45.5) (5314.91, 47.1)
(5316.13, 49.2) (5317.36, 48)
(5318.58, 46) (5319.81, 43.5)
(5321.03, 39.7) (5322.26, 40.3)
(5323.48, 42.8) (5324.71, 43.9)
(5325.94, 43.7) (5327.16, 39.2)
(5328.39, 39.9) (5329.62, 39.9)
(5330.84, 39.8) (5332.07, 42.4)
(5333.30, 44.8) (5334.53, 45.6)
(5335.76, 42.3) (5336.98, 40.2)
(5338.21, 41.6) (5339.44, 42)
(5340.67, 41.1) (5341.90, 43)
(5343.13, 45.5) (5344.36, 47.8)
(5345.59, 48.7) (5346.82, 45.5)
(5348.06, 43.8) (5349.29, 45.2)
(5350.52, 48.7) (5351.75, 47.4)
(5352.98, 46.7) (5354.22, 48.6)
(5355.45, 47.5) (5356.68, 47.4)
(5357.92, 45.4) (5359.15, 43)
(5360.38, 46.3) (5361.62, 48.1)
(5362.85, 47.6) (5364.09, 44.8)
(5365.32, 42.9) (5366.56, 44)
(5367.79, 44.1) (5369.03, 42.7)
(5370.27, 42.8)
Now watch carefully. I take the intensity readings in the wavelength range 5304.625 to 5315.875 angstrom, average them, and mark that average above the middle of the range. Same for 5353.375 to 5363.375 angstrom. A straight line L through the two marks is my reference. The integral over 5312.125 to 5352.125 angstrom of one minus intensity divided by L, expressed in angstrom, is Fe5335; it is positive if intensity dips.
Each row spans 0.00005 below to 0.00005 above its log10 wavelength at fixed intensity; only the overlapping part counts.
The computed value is 3.0 angstrom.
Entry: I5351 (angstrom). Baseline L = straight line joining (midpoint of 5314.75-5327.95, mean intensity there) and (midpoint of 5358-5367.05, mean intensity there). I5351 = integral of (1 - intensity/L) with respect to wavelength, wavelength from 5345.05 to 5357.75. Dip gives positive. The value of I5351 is -0.6 angstrom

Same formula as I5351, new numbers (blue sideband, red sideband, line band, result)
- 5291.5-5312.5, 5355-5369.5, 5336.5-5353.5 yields 0.22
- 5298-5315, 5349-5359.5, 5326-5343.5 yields 1.75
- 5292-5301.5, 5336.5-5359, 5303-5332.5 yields -0.60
